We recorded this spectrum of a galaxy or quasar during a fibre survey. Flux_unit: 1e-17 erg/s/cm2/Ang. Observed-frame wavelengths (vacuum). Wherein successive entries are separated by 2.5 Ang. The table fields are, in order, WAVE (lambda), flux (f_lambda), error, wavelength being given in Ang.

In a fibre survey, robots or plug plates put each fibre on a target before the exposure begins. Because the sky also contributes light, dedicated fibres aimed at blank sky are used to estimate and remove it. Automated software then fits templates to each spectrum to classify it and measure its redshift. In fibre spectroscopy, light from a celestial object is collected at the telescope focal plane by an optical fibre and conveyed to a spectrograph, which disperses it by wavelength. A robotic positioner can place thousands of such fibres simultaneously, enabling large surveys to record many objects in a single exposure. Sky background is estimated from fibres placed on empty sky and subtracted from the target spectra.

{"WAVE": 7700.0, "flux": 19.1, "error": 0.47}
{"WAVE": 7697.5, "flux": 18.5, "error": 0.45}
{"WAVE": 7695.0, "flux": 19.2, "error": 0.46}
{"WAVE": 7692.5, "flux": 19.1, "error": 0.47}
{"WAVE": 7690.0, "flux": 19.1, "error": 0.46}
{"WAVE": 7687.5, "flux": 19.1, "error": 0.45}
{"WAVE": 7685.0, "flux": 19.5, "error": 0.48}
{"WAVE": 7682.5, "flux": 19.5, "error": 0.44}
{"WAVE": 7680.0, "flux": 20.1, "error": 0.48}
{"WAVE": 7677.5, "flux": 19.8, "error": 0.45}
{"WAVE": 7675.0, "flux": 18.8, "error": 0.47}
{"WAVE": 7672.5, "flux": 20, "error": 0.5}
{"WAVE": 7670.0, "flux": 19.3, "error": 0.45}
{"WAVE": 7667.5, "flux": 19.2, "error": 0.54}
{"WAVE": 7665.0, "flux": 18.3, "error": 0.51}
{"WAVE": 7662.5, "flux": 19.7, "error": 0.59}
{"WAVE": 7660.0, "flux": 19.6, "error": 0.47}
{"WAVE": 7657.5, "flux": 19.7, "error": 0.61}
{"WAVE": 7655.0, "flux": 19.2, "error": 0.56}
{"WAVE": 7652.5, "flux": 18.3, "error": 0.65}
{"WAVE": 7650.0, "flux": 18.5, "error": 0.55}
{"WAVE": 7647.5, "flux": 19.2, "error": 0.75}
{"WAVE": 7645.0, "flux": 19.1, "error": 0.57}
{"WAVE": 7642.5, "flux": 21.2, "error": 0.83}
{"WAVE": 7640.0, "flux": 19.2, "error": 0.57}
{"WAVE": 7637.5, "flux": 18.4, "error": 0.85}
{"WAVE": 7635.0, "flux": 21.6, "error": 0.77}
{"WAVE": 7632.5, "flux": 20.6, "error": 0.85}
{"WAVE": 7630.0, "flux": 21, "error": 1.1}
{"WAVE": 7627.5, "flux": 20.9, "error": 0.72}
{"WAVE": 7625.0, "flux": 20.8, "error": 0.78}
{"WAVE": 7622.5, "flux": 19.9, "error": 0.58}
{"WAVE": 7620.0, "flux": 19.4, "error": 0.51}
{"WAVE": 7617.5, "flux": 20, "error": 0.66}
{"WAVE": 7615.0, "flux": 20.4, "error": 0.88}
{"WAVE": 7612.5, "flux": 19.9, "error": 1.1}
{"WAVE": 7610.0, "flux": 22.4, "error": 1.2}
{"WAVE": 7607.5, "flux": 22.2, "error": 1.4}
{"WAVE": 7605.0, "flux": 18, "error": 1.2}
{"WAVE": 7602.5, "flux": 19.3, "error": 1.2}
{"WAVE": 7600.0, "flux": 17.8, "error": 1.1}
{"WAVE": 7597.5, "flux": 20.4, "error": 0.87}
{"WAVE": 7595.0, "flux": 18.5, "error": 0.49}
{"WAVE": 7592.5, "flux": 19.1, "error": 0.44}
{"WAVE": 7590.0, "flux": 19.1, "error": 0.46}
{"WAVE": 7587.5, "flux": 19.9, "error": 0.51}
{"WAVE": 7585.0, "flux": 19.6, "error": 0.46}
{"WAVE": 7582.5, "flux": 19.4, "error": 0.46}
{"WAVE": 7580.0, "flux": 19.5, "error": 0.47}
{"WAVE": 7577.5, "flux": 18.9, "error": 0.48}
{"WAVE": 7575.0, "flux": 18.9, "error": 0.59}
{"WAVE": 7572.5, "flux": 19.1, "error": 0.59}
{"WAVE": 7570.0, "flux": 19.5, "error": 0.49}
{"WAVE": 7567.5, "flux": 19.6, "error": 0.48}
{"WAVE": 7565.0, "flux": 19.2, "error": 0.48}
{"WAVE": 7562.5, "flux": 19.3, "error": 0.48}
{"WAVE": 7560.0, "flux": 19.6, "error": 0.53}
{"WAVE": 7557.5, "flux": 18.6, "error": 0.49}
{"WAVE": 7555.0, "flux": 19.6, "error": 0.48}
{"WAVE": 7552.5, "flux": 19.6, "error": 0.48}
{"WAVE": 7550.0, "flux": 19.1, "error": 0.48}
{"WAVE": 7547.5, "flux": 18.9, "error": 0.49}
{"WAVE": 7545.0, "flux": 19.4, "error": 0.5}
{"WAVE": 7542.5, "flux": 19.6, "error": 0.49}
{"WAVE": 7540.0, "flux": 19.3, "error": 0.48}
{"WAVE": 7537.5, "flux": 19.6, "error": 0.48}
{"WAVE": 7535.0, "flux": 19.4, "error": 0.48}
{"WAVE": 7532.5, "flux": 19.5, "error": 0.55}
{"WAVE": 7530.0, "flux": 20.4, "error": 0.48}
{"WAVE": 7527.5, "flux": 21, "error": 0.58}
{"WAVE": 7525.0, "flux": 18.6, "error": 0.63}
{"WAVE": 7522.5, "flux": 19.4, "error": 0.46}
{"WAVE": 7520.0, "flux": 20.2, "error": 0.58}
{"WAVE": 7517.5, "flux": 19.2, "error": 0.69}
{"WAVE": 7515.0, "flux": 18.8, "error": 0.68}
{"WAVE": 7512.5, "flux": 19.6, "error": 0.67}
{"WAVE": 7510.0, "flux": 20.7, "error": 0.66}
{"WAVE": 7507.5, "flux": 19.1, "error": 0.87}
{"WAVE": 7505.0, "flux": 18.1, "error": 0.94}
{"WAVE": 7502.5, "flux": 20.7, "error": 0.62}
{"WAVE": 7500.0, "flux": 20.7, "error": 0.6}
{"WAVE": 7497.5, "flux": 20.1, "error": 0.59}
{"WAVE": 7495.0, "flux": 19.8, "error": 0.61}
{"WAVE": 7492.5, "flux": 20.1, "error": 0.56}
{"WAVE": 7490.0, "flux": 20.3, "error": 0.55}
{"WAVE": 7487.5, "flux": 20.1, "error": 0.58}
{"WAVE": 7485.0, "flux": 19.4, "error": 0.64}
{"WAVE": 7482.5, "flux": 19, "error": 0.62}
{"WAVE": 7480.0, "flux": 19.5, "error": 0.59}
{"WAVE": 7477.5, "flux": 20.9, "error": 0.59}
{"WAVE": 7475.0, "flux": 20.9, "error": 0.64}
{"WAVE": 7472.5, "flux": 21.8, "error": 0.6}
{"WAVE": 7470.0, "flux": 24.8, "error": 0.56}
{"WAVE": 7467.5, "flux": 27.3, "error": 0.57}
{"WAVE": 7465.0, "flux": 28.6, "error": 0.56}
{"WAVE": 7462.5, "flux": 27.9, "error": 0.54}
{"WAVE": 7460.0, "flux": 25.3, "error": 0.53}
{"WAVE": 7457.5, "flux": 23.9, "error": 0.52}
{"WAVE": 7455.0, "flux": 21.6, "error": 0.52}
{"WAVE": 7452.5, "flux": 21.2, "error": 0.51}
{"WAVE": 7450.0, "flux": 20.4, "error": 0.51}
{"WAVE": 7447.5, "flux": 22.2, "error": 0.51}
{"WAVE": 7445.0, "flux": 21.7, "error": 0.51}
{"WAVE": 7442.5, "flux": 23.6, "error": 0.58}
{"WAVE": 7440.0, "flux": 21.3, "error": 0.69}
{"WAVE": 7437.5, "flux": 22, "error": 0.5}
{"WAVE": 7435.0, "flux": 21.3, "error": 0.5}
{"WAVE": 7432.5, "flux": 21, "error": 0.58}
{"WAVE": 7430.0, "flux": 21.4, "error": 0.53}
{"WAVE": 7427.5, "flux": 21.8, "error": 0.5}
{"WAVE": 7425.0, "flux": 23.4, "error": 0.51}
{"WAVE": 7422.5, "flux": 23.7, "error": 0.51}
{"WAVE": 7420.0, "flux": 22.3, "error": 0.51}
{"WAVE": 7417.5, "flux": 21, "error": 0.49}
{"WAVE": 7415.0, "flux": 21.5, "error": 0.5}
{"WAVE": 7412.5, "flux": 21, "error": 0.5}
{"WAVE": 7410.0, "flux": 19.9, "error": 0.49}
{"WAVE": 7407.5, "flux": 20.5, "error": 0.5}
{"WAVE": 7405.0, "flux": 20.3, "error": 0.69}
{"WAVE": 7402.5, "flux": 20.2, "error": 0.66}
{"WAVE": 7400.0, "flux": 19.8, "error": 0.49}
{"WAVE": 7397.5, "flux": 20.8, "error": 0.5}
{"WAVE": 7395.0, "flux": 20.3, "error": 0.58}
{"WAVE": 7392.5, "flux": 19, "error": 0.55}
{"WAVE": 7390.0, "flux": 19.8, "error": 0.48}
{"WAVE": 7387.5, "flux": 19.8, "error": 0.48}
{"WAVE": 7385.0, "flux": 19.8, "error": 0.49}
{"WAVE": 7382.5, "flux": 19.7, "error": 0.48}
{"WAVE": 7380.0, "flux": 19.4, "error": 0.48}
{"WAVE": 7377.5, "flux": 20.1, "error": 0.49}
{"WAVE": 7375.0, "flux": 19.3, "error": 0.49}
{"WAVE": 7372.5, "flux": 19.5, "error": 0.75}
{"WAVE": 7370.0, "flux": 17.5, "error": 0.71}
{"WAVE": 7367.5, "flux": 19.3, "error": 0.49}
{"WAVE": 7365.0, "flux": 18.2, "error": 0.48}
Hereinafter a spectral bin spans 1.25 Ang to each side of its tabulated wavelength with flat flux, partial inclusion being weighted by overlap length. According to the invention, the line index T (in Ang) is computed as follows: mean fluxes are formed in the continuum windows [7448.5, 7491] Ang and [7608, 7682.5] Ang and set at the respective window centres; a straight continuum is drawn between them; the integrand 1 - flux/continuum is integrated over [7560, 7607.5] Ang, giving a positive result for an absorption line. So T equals 3.46 Ang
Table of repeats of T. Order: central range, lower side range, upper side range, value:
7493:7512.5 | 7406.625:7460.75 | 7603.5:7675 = 1.2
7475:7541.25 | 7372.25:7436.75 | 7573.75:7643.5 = 1.6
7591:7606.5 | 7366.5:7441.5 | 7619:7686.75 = 0.7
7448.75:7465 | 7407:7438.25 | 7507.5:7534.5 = -2.2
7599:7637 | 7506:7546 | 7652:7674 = -1.7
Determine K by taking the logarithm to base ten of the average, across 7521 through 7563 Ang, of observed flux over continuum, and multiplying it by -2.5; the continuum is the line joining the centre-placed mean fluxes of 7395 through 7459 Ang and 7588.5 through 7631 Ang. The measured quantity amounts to 0.06 mag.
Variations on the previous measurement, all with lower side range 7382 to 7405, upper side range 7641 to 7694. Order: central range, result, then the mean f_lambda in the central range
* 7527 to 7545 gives -0.01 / 19.8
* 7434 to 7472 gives -0.19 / 23.5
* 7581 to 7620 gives -0.01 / 19.7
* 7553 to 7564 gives 0.02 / 19.3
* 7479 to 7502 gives -0.01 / 19.9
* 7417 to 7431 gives -0.13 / 22.3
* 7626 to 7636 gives -0.08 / 21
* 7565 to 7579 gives 0.02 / 19.2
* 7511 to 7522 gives 0.01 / 19.5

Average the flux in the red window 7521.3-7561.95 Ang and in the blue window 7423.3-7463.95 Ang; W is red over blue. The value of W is 0.86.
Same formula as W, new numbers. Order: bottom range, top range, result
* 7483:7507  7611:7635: 1.03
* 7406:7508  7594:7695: 0.90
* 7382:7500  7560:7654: 0.91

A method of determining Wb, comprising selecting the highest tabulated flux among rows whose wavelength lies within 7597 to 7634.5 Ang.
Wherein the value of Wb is 22.4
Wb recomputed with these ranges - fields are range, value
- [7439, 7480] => 28.6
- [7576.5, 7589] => 19.9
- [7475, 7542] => 21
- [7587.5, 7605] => 20.4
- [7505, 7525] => 20.7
